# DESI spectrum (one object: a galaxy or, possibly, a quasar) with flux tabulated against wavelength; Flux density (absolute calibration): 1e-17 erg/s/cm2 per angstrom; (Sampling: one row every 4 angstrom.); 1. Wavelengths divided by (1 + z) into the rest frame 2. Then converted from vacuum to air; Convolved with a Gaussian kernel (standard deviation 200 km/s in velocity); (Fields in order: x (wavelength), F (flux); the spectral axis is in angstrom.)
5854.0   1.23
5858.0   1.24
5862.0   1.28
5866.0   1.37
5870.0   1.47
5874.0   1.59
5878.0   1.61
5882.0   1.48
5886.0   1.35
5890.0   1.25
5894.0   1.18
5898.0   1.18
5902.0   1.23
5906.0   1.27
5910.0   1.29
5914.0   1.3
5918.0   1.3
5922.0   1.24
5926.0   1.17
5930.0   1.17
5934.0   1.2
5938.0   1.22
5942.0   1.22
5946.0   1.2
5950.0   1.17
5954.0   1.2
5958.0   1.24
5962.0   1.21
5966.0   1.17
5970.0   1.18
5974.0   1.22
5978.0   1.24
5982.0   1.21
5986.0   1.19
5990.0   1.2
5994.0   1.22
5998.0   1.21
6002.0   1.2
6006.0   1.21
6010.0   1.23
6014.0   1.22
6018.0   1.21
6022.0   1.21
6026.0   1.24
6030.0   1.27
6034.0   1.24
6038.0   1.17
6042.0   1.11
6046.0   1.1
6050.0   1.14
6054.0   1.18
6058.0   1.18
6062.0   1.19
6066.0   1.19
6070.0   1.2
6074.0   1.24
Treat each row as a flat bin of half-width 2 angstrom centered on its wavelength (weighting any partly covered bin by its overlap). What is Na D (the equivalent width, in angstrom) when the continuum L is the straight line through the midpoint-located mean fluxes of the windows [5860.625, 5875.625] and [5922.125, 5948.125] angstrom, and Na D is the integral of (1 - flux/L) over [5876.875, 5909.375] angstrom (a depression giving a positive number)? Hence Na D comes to 0.9 angstrom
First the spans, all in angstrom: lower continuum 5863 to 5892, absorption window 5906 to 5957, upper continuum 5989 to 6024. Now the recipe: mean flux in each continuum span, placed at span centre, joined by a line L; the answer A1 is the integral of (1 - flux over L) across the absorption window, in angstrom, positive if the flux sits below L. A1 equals 4.5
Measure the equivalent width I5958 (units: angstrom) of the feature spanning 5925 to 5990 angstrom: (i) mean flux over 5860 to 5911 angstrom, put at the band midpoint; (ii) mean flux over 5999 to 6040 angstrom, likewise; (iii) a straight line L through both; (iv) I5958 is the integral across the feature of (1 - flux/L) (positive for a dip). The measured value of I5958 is 4.0 angstrom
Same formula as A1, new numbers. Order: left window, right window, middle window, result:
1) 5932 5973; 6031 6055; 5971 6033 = -2.1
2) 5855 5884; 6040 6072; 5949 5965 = 1.2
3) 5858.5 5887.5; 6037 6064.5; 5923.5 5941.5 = 2.0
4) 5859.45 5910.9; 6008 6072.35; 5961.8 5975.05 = 0.8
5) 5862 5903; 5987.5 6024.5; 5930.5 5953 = 1.6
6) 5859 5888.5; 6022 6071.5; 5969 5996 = 1.5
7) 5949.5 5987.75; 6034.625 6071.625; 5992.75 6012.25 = -0.4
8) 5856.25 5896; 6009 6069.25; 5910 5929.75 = 1.2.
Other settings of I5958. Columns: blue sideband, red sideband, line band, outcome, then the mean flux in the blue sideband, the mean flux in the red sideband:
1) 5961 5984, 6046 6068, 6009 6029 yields -0.7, 1.2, 1.17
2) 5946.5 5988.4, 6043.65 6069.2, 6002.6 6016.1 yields -0.4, 1.2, 1.16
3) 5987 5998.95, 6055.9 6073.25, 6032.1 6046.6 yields 0.5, 1.21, 1.19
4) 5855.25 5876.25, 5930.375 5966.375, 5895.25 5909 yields 0.8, 1.39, 1.2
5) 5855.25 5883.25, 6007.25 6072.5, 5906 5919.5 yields 0.7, 1.43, 1.19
